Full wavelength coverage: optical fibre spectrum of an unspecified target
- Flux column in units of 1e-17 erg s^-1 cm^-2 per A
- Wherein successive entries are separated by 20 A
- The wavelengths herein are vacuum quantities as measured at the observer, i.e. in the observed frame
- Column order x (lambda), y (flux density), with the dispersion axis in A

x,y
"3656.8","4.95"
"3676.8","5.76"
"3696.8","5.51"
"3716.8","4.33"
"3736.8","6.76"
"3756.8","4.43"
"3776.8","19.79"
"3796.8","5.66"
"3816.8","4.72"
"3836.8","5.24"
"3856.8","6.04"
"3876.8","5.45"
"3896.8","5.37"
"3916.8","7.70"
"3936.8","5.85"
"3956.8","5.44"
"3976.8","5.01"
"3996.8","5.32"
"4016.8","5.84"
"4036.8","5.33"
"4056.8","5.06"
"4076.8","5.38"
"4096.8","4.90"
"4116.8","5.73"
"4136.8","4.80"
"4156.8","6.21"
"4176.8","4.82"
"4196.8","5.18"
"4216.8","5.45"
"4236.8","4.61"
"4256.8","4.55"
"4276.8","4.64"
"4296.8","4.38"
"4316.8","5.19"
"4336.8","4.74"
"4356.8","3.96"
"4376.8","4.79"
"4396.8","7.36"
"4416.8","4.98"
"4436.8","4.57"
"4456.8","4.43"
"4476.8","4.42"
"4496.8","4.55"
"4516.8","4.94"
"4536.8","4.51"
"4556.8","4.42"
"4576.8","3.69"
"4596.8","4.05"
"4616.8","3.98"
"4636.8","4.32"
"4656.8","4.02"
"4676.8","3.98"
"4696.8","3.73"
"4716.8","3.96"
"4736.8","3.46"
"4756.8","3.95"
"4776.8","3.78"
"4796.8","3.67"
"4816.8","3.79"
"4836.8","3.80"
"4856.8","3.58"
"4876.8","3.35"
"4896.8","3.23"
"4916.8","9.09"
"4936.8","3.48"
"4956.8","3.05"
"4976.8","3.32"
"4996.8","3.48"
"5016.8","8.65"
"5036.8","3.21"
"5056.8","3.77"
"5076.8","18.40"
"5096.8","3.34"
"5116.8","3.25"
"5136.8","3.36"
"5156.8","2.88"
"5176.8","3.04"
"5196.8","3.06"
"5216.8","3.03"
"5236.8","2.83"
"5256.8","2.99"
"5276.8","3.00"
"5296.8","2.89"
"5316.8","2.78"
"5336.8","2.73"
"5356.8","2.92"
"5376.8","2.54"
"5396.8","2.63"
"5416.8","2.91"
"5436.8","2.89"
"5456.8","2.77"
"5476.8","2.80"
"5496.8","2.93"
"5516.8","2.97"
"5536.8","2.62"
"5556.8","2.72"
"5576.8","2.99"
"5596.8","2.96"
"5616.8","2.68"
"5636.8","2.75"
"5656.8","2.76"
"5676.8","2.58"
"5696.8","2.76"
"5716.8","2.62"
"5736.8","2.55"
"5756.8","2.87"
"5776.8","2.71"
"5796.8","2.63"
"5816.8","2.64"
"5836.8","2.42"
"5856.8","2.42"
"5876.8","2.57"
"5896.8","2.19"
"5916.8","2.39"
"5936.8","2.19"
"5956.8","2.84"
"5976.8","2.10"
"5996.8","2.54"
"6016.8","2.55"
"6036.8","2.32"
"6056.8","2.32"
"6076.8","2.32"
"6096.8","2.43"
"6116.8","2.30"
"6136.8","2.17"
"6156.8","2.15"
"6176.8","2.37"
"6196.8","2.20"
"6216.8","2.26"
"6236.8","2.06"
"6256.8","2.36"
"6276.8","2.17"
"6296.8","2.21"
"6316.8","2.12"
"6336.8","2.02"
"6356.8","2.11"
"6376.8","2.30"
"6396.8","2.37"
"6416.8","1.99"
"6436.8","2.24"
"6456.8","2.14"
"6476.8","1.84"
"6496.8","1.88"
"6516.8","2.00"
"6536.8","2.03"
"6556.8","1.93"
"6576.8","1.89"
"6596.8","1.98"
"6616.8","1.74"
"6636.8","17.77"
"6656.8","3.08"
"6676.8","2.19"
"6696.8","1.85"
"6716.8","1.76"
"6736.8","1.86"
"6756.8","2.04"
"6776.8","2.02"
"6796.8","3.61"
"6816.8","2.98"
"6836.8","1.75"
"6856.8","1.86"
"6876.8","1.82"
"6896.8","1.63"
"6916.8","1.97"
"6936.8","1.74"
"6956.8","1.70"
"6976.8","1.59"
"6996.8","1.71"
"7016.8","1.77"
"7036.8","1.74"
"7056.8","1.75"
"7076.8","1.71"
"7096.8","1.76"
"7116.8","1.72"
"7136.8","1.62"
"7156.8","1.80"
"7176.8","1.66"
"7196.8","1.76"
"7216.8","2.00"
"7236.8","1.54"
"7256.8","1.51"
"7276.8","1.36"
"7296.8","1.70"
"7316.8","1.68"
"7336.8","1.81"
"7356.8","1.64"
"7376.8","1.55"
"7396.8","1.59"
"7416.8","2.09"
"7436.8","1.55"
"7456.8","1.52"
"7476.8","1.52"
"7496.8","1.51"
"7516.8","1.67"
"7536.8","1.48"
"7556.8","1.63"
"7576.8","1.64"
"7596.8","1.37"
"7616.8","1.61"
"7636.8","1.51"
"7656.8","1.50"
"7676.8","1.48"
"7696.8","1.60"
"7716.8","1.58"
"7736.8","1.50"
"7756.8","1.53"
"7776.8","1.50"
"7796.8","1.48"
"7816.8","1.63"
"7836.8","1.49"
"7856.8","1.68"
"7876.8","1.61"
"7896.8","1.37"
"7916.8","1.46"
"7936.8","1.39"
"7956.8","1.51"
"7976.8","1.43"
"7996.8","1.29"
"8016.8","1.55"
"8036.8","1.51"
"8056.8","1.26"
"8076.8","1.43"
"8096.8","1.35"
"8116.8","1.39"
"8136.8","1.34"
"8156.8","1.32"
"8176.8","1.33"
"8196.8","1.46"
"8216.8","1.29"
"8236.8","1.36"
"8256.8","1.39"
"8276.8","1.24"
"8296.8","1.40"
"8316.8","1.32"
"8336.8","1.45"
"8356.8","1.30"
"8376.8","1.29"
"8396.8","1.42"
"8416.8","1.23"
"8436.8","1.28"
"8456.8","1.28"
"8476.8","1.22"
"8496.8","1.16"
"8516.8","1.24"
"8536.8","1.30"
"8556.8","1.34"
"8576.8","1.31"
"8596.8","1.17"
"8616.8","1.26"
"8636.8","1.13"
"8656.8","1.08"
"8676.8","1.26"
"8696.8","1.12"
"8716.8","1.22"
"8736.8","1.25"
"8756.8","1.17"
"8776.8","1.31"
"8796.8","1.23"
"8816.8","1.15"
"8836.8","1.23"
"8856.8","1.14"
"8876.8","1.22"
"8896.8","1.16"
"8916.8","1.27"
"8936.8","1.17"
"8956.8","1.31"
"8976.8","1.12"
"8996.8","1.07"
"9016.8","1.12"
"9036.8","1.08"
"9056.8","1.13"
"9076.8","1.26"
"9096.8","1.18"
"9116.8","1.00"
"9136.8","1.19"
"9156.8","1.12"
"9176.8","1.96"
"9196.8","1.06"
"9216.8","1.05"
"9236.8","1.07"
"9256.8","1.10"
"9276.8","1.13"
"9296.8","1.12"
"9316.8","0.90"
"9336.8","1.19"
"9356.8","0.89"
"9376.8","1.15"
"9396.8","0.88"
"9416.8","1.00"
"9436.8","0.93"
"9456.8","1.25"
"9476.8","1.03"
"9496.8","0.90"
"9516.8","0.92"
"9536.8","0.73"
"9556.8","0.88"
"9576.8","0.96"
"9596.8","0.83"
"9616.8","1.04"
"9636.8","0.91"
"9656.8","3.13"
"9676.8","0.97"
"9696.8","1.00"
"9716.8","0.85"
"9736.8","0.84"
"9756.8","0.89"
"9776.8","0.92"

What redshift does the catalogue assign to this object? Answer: 0.012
